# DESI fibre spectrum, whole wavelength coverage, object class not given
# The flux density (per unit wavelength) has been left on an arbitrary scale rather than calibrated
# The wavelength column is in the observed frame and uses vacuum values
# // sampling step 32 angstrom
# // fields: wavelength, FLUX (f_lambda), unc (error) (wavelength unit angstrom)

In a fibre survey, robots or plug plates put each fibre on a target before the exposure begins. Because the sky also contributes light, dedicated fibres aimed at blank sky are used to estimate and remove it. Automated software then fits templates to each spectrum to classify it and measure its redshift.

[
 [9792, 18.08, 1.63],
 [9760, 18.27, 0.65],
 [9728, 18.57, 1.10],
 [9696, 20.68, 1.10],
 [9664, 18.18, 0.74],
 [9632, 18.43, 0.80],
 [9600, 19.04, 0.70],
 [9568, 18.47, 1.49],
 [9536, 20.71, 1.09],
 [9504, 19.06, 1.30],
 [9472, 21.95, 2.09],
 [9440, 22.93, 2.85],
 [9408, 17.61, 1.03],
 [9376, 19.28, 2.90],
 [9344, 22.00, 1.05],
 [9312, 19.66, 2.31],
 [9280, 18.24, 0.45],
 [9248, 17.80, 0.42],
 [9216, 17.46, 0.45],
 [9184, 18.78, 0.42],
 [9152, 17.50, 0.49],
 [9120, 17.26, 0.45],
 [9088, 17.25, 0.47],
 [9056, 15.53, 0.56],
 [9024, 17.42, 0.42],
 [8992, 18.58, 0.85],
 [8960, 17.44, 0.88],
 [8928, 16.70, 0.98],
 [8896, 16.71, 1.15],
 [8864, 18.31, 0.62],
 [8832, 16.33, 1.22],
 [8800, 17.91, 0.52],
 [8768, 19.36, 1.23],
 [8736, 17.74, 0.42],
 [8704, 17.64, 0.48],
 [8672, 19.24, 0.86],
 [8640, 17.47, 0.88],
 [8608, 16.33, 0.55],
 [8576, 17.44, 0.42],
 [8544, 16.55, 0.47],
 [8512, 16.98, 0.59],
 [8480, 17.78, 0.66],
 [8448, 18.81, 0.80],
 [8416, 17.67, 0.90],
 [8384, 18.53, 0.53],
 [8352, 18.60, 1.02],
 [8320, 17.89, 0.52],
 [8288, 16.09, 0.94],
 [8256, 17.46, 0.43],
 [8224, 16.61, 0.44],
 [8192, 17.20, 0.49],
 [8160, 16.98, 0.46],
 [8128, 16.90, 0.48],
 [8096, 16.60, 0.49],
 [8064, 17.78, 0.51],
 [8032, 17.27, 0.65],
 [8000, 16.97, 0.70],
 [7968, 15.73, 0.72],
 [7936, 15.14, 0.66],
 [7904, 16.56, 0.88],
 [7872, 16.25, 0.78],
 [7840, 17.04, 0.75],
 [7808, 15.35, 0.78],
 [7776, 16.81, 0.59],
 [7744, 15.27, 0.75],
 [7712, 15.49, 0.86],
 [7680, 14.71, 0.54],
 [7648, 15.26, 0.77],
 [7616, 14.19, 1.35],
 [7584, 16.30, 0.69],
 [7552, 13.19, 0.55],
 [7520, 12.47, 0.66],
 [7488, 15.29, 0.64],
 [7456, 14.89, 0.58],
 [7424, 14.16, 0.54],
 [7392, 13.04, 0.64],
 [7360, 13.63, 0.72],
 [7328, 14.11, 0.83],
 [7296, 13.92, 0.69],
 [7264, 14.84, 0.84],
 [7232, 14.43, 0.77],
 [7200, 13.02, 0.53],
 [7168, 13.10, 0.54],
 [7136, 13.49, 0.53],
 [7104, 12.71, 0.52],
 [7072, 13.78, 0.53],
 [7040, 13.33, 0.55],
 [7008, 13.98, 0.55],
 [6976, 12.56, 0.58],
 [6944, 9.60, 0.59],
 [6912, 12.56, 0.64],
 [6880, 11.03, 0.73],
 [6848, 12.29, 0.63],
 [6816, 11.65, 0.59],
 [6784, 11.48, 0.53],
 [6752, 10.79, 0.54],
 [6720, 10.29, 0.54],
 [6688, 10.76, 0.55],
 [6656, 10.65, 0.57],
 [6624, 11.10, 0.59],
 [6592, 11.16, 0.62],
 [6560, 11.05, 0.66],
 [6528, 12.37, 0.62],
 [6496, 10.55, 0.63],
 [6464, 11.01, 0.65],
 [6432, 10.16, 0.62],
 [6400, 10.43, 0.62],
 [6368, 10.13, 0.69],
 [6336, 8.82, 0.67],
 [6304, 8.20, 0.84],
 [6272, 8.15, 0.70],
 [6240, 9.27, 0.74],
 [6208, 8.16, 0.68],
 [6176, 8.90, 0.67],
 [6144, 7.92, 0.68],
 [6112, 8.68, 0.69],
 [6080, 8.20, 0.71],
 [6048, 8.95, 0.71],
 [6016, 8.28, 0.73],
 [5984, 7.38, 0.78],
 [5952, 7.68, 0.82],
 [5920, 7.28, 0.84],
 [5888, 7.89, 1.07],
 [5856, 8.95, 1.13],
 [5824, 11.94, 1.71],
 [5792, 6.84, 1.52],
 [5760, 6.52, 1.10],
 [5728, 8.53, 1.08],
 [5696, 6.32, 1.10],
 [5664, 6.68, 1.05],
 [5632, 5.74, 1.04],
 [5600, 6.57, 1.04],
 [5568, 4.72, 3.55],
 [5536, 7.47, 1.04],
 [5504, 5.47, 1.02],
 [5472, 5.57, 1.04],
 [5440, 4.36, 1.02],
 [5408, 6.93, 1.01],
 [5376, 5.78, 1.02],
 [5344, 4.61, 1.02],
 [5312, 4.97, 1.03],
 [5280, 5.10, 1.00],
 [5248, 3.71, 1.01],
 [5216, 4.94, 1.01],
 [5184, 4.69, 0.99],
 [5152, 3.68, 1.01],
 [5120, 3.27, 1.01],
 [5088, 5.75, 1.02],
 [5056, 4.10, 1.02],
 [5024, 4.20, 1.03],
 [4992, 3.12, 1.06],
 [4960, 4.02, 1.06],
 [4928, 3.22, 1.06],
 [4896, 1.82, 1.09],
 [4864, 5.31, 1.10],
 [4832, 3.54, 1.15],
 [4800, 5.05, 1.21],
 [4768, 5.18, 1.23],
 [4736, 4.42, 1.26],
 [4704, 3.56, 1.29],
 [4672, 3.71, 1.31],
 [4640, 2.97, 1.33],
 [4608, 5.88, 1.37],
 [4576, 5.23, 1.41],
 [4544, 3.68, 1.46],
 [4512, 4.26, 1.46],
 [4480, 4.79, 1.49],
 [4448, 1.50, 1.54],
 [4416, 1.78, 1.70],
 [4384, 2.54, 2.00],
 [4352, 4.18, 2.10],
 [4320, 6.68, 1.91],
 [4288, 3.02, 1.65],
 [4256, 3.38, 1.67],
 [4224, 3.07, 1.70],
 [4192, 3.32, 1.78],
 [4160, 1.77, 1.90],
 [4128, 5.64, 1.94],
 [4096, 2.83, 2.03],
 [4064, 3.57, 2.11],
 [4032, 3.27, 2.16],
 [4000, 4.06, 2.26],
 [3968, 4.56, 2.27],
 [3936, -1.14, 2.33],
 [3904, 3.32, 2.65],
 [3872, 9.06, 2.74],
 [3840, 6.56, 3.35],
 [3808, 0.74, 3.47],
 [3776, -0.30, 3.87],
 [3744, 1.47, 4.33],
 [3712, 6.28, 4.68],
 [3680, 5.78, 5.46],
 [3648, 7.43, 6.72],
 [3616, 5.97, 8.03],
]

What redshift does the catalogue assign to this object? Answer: 0.751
